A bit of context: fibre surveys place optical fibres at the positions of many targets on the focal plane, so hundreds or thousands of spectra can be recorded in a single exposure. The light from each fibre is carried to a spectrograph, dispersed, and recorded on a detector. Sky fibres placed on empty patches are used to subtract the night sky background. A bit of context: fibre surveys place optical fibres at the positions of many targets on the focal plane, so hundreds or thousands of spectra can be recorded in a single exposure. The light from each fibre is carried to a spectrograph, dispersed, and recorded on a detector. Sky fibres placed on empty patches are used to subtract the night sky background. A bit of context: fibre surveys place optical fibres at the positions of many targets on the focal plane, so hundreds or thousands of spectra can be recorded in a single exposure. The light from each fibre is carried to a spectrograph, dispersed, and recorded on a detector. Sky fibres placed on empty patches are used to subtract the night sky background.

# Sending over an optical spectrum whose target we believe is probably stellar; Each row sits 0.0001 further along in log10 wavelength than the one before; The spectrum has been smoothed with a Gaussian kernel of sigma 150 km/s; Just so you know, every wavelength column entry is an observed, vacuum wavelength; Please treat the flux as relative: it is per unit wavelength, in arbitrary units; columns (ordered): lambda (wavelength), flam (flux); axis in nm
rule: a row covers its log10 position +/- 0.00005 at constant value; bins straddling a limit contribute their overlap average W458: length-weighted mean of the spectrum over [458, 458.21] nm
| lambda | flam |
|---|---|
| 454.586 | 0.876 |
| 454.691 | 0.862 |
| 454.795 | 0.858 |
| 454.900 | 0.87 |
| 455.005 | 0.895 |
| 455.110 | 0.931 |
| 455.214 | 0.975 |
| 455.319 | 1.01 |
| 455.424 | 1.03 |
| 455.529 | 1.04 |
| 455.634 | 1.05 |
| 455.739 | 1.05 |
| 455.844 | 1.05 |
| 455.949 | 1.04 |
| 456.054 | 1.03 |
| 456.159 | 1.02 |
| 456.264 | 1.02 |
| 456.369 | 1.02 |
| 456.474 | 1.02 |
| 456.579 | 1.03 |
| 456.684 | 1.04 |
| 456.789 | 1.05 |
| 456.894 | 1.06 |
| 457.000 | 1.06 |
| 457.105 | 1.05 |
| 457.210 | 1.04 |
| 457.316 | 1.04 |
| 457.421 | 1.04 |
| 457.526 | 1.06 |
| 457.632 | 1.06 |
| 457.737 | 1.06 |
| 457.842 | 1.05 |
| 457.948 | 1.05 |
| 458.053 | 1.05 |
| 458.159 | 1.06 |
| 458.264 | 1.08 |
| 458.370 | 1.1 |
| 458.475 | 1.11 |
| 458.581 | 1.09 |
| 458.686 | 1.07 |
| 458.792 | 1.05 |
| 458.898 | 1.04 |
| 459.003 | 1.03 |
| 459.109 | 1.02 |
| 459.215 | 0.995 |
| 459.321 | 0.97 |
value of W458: 1.05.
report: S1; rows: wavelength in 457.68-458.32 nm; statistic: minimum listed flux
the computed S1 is 1.05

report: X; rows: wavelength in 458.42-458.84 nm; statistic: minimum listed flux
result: 1.05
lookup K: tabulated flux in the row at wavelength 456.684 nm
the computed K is 1.04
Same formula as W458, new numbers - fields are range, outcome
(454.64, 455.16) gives 0.883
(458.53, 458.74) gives 1.08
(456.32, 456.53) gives 1.02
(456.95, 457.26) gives 1.05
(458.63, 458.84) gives 1.06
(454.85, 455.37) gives 0.937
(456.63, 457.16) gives 1.05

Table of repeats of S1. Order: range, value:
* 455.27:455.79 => 1.01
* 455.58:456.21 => 1.02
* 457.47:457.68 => 1.06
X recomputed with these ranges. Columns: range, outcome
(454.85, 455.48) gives 0.87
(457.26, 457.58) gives 1.04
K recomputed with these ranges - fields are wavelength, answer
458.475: 1.11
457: 1.06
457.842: 1.05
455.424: 1.03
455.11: 0.931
